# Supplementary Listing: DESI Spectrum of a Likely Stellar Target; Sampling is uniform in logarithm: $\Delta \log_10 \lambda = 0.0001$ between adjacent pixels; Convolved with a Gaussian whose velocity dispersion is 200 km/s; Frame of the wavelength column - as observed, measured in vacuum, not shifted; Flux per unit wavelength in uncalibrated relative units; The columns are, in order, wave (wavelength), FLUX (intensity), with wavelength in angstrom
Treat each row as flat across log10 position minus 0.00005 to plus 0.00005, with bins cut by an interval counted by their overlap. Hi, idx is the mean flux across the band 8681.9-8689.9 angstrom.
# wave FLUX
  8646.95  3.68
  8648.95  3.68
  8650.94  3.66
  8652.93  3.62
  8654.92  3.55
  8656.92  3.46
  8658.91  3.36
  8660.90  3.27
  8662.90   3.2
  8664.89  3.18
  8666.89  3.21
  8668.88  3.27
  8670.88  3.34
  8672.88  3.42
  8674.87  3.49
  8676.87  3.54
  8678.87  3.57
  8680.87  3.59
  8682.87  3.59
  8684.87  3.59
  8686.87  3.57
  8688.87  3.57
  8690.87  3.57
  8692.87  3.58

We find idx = 3.58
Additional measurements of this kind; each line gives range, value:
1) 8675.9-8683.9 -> 3.57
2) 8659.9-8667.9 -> 3.22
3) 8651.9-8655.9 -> 3.59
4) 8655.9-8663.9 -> 3.32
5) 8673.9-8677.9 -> 3.51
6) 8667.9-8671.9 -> 3.3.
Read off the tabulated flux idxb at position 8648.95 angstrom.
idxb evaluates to 3.68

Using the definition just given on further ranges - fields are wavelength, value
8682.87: 3.59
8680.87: 3.59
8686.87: 3.57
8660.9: 3.27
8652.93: 3.62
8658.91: 3.36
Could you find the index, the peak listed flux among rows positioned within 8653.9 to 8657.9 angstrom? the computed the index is 3.55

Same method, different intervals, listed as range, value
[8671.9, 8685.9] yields 3.59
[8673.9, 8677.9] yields 3.54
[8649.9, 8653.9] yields 3.66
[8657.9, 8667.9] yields 3.36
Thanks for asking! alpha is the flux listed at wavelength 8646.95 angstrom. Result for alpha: 3.68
